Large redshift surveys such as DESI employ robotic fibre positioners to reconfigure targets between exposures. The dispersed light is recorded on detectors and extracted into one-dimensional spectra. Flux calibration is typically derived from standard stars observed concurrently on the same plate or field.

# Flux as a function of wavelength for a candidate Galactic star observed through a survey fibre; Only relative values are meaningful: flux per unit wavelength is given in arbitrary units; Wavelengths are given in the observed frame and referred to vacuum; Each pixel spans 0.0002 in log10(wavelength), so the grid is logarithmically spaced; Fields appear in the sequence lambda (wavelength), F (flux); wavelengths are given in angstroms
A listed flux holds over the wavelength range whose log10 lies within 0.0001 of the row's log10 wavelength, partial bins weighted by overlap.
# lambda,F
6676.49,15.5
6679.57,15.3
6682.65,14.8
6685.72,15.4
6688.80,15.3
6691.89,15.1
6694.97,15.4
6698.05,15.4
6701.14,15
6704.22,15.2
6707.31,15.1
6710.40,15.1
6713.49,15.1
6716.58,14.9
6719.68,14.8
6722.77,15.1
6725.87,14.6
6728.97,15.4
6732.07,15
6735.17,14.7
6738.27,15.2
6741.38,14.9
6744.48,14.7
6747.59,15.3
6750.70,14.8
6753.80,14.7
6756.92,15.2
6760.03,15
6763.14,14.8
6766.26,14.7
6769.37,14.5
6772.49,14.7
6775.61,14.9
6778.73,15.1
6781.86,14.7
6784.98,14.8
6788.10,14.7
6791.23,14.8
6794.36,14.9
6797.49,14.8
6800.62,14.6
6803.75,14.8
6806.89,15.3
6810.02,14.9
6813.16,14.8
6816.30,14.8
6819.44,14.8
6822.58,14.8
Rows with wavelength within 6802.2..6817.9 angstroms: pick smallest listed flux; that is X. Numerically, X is 14.8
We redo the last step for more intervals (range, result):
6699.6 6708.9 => 15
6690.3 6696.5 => 15.1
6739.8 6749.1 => 14.7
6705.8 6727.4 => 14.6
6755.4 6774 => 14.5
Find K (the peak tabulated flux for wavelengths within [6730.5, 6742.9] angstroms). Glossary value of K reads 15.2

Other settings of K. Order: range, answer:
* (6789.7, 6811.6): 15.3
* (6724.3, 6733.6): 15.4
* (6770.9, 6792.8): 15.1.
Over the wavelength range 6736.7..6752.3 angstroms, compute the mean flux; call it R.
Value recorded 15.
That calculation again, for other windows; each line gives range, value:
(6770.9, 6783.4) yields 14.8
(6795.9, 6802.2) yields 14.7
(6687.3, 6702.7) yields 15.2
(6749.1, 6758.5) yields 14.9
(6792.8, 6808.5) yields 14.9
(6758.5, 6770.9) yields 14.8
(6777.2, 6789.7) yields 14.8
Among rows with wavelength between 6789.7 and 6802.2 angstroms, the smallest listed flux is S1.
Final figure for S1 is 14.6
